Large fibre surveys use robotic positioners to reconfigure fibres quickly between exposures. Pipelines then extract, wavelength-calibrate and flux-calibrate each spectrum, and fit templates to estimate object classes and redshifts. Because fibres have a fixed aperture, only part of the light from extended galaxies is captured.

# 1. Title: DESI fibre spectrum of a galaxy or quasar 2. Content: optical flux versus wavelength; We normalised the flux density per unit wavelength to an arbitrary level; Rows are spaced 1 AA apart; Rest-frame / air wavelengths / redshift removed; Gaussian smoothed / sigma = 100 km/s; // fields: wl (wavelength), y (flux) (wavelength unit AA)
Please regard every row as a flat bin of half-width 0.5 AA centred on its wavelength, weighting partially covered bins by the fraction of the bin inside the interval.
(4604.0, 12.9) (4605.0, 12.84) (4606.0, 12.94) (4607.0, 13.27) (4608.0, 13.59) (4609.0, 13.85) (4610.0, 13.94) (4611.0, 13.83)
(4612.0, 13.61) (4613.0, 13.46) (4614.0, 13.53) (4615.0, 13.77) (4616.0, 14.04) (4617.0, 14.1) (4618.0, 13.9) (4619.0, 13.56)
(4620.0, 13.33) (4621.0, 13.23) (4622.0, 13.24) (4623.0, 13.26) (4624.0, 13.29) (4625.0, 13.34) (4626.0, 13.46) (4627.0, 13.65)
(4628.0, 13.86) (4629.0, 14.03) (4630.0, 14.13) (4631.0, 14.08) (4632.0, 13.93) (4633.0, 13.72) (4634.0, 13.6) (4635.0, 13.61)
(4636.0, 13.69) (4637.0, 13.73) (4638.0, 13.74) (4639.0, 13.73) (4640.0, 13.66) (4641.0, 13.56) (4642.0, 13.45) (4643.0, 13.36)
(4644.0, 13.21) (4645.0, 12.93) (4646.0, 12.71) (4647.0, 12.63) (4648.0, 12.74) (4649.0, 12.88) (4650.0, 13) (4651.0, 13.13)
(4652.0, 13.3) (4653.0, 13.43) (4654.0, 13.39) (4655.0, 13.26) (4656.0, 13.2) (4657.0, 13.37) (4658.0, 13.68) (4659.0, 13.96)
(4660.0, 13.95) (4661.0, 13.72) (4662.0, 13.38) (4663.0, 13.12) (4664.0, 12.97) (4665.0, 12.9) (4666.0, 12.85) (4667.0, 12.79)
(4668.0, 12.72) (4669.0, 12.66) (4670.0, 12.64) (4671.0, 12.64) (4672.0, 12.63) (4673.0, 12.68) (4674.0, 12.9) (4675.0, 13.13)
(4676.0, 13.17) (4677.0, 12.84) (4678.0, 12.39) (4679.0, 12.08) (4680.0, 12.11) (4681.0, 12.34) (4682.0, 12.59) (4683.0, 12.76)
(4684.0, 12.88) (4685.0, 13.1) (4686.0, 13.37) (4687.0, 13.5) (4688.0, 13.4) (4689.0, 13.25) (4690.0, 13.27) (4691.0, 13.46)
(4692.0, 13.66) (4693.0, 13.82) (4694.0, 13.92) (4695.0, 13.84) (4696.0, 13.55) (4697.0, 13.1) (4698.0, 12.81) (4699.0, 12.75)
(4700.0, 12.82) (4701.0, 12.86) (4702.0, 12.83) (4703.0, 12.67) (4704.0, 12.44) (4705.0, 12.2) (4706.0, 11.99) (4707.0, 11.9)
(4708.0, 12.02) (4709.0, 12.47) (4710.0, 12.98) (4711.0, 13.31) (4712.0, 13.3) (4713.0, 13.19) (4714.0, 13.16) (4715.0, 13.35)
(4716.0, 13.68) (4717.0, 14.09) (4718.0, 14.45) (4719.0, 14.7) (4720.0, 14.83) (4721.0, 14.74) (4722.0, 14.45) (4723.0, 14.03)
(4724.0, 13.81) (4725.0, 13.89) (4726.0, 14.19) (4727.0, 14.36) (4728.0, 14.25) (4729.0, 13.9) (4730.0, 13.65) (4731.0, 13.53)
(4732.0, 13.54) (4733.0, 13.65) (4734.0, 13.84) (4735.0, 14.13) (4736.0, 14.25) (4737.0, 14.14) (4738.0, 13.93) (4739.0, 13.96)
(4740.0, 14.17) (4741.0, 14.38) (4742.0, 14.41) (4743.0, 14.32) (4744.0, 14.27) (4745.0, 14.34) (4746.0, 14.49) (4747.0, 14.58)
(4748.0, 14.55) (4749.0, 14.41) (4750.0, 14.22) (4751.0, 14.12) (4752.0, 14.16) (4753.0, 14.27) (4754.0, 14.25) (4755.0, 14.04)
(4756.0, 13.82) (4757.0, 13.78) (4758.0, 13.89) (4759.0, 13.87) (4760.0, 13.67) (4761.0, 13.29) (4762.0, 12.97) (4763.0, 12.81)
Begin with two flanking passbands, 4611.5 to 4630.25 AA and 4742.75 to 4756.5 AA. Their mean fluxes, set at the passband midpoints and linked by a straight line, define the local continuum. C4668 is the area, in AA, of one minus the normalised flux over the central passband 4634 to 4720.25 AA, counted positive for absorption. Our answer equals 4.7 AA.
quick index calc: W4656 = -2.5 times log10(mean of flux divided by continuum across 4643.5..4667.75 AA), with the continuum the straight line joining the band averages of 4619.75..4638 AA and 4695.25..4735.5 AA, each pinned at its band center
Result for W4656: 0.03 mag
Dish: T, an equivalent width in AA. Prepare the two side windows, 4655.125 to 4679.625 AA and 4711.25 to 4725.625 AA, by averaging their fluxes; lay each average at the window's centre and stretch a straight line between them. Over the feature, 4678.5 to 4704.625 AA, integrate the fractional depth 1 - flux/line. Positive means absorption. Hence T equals 0.82 AA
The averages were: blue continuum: 13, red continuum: 14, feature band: 13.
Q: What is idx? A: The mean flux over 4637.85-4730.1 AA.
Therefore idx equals 13.2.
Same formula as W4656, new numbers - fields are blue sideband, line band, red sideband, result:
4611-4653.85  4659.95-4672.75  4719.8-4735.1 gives 0.059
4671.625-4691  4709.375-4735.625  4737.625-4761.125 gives -0.018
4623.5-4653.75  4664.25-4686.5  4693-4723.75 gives 0.053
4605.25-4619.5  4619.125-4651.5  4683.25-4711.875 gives 0.004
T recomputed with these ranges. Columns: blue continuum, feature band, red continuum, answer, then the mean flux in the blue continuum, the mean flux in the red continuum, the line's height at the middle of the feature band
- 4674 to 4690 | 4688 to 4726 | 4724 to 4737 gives 0.2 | 12.9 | 13.9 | 13.4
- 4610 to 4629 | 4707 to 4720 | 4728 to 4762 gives 0.5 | 13.6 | 14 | 13.9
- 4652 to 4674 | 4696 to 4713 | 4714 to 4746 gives 1.3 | 13.1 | 14.1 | 13.7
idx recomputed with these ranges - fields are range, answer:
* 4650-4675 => 13.1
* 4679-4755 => 13.6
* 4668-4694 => 12.9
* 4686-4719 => 13.2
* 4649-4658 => 13.3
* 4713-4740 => 14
